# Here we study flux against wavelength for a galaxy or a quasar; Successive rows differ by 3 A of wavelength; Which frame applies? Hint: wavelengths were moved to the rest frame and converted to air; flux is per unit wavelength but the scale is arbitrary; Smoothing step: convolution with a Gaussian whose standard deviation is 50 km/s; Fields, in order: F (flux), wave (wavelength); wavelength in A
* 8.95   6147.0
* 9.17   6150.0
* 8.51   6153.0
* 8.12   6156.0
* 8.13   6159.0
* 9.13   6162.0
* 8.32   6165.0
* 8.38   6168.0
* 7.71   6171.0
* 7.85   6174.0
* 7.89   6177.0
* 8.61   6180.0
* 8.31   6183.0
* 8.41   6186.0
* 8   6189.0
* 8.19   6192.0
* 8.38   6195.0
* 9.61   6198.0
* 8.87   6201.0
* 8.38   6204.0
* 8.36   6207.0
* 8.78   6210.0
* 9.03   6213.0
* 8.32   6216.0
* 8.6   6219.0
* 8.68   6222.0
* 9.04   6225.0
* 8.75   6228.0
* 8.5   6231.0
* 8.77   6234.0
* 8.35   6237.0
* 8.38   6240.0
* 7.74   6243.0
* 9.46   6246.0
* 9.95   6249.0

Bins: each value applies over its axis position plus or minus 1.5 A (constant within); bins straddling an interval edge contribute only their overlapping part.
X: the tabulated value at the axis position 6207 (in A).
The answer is 8.36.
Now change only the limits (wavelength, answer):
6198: 9.61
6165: 8.32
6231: 8.5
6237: 8.35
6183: 8.31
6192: 8.19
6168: 8.38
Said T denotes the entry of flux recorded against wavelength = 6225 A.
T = 9.04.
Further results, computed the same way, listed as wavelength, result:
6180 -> 8.61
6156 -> 8.12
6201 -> 8.87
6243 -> 7.74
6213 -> 9.03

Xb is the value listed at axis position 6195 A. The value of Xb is 8.38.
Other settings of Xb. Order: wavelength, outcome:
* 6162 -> 9.13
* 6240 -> 8.38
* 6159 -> 8.13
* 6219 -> 8.6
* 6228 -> 8.75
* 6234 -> 8.77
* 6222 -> 8.68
